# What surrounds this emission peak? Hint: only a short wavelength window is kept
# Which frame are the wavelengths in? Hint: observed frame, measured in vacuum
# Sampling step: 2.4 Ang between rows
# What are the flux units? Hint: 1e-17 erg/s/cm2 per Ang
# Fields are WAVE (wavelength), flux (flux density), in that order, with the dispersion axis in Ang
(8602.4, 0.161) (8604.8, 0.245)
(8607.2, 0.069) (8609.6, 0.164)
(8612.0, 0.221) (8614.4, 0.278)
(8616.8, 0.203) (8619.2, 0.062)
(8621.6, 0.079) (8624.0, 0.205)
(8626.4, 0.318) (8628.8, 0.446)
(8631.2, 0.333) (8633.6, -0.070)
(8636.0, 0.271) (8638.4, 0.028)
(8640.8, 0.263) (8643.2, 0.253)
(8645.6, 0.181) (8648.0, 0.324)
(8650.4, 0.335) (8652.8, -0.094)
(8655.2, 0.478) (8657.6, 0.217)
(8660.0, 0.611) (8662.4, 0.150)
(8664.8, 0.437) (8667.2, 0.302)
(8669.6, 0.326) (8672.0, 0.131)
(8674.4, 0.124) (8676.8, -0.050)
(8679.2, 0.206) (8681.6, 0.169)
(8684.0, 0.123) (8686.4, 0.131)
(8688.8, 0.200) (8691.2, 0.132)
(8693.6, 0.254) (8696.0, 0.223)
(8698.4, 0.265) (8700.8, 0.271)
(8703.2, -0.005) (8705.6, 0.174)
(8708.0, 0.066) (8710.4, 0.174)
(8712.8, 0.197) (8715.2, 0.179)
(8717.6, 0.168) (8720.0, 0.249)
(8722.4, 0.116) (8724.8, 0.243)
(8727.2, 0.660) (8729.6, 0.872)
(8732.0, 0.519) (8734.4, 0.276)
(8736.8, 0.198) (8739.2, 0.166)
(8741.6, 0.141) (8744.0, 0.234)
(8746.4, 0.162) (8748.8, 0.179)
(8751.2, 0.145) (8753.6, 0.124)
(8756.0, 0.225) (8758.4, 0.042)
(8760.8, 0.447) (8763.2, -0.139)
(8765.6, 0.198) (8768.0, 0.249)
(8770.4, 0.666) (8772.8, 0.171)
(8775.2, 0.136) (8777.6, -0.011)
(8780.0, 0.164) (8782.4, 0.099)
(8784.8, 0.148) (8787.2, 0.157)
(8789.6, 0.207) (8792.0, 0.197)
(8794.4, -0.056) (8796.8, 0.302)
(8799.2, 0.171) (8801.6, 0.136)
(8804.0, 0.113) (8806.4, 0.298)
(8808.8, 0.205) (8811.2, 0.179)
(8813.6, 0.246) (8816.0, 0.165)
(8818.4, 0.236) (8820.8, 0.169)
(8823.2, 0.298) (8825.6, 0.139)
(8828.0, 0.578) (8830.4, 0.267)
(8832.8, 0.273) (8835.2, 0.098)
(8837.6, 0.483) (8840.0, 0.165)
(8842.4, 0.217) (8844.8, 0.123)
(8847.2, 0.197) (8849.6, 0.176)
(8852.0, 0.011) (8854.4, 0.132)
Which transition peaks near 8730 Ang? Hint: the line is H-beta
